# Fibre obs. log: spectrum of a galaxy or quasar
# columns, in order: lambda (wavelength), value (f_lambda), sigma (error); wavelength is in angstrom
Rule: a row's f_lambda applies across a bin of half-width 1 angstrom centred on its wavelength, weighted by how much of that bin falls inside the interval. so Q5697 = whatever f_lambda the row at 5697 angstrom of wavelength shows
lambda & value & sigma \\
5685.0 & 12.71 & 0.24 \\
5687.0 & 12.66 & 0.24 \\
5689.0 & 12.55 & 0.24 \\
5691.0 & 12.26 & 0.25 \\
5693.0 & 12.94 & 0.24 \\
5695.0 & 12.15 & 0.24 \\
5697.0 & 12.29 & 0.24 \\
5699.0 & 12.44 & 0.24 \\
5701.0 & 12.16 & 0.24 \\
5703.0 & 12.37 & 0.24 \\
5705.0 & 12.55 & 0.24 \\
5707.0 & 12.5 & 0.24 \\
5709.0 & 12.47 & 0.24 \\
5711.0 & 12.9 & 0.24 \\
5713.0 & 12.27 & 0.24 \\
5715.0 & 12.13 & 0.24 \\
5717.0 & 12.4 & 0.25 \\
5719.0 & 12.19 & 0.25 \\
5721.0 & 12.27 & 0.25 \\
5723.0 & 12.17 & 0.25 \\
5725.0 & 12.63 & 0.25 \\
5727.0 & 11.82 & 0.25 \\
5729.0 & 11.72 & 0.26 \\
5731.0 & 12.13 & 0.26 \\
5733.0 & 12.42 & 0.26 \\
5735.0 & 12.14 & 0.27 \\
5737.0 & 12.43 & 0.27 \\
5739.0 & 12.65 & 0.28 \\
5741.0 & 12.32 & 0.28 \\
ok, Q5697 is 12.29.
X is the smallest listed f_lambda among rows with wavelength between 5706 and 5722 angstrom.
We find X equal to 12.13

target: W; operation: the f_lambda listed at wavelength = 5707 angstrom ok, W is 12.5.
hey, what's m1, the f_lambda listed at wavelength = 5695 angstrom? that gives 12.15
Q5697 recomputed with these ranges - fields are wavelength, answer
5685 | 12.71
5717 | 12.4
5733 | 12.42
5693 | 12.94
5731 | 12.13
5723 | 12.17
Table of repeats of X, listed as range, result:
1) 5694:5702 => 12.15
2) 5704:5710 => 12.47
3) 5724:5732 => 11.72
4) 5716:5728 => 11.82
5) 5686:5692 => 12.26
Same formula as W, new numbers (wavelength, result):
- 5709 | 12.47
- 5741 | 12.32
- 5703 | 12.37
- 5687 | 12.66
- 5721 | 12.27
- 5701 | 12.16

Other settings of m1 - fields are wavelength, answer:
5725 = 12.63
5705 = 12.55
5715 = 12.13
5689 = 12.55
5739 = 12.65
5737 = 12.43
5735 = 12.14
